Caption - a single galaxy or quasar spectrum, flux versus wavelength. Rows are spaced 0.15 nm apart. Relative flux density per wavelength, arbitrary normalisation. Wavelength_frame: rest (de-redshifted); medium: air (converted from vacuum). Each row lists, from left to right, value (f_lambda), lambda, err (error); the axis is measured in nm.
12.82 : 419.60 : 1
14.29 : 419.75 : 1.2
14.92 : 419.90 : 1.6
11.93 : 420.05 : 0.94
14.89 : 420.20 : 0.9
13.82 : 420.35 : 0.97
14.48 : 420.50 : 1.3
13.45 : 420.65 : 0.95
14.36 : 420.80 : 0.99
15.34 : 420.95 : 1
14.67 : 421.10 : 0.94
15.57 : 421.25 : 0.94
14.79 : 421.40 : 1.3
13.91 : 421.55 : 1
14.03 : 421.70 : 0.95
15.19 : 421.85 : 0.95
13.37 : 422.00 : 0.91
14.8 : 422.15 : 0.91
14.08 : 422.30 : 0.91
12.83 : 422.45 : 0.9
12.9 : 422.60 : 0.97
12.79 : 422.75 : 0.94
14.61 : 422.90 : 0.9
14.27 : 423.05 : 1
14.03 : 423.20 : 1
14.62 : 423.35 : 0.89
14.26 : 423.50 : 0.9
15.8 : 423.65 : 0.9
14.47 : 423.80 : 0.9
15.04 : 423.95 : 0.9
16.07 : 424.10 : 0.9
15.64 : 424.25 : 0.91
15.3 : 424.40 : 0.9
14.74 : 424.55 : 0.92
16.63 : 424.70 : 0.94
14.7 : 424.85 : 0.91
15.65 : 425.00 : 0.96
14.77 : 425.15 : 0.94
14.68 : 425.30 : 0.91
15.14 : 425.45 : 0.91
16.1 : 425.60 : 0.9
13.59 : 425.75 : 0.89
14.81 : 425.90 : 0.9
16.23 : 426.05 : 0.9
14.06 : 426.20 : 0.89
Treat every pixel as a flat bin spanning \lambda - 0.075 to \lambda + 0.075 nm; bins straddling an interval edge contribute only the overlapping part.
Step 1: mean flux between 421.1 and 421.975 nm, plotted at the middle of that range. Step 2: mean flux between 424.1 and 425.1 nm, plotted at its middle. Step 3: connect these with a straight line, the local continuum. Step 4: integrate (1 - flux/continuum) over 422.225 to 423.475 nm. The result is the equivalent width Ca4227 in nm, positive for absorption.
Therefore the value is 0.10 nm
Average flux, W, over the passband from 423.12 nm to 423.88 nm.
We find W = 14.6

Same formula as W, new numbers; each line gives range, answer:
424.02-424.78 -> 15.7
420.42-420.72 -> 14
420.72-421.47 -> 14.9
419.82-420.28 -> 13.9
